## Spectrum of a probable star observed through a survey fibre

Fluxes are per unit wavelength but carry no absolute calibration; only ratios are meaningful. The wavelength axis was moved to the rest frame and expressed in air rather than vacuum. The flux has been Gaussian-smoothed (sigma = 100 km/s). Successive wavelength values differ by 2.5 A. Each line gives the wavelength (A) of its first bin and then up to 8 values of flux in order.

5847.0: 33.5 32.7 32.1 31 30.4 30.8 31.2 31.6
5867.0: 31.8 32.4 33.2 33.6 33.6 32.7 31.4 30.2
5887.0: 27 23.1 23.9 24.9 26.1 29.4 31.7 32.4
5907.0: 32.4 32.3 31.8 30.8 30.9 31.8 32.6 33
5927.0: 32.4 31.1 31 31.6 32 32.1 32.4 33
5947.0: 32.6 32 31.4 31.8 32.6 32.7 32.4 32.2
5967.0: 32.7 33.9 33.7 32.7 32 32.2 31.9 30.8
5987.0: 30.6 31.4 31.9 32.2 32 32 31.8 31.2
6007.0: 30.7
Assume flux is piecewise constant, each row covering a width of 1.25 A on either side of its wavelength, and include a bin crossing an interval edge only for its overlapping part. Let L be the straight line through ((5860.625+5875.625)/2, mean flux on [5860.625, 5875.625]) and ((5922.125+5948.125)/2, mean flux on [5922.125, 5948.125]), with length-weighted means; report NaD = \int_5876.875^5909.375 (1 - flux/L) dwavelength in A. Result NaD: 3.2 A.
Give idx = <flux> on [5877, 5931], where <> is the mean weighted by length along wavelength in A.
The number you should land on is 30.2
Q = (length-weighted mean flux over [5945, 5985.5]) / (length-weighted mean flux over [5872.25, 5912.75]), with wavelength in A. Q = 1.08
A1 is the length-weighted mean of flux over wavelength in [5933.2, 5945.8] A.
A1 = 32.2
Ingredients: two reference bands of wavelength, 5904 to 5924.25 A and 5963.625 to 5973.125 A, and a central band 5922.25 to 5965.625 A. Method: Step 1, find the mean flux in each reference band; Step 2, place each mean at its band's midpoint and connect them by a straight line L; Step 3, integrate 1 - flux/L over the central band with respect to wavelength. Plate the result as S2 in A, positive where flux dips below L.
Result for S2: 0.6 A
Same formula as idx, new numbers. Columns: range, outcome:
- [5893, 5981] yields 31.7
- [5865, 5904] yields 29.8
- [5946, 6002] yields 32.2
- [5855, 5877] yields 31.9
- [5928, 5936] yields 31.3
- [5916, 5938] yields 31.8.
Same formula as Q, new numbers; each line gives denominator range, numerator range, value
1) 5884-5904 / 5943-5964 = 1.19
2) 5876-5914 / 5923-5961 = 1.09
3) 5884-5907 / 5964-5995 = 1.16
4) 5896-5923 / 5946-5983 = 1.04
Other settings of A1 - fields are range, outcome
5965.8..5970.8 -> 33.3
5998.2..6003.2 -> 31.9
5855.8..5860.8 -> 30.6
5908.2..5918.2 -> 31.5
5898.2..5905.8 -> 31.1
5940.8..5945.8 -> 32.7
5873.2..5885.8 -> 32.3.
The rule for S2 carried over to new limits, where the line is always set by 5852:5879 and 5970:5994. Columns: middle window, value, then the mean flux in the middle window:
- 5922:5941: 0.0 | 31.9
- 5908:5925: 0.1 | 31.8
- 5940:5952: -0.1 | 32.4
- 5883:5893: 1.8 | 26.2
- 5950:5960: 0.0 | 32.1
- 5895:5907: 0.8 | 29.8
